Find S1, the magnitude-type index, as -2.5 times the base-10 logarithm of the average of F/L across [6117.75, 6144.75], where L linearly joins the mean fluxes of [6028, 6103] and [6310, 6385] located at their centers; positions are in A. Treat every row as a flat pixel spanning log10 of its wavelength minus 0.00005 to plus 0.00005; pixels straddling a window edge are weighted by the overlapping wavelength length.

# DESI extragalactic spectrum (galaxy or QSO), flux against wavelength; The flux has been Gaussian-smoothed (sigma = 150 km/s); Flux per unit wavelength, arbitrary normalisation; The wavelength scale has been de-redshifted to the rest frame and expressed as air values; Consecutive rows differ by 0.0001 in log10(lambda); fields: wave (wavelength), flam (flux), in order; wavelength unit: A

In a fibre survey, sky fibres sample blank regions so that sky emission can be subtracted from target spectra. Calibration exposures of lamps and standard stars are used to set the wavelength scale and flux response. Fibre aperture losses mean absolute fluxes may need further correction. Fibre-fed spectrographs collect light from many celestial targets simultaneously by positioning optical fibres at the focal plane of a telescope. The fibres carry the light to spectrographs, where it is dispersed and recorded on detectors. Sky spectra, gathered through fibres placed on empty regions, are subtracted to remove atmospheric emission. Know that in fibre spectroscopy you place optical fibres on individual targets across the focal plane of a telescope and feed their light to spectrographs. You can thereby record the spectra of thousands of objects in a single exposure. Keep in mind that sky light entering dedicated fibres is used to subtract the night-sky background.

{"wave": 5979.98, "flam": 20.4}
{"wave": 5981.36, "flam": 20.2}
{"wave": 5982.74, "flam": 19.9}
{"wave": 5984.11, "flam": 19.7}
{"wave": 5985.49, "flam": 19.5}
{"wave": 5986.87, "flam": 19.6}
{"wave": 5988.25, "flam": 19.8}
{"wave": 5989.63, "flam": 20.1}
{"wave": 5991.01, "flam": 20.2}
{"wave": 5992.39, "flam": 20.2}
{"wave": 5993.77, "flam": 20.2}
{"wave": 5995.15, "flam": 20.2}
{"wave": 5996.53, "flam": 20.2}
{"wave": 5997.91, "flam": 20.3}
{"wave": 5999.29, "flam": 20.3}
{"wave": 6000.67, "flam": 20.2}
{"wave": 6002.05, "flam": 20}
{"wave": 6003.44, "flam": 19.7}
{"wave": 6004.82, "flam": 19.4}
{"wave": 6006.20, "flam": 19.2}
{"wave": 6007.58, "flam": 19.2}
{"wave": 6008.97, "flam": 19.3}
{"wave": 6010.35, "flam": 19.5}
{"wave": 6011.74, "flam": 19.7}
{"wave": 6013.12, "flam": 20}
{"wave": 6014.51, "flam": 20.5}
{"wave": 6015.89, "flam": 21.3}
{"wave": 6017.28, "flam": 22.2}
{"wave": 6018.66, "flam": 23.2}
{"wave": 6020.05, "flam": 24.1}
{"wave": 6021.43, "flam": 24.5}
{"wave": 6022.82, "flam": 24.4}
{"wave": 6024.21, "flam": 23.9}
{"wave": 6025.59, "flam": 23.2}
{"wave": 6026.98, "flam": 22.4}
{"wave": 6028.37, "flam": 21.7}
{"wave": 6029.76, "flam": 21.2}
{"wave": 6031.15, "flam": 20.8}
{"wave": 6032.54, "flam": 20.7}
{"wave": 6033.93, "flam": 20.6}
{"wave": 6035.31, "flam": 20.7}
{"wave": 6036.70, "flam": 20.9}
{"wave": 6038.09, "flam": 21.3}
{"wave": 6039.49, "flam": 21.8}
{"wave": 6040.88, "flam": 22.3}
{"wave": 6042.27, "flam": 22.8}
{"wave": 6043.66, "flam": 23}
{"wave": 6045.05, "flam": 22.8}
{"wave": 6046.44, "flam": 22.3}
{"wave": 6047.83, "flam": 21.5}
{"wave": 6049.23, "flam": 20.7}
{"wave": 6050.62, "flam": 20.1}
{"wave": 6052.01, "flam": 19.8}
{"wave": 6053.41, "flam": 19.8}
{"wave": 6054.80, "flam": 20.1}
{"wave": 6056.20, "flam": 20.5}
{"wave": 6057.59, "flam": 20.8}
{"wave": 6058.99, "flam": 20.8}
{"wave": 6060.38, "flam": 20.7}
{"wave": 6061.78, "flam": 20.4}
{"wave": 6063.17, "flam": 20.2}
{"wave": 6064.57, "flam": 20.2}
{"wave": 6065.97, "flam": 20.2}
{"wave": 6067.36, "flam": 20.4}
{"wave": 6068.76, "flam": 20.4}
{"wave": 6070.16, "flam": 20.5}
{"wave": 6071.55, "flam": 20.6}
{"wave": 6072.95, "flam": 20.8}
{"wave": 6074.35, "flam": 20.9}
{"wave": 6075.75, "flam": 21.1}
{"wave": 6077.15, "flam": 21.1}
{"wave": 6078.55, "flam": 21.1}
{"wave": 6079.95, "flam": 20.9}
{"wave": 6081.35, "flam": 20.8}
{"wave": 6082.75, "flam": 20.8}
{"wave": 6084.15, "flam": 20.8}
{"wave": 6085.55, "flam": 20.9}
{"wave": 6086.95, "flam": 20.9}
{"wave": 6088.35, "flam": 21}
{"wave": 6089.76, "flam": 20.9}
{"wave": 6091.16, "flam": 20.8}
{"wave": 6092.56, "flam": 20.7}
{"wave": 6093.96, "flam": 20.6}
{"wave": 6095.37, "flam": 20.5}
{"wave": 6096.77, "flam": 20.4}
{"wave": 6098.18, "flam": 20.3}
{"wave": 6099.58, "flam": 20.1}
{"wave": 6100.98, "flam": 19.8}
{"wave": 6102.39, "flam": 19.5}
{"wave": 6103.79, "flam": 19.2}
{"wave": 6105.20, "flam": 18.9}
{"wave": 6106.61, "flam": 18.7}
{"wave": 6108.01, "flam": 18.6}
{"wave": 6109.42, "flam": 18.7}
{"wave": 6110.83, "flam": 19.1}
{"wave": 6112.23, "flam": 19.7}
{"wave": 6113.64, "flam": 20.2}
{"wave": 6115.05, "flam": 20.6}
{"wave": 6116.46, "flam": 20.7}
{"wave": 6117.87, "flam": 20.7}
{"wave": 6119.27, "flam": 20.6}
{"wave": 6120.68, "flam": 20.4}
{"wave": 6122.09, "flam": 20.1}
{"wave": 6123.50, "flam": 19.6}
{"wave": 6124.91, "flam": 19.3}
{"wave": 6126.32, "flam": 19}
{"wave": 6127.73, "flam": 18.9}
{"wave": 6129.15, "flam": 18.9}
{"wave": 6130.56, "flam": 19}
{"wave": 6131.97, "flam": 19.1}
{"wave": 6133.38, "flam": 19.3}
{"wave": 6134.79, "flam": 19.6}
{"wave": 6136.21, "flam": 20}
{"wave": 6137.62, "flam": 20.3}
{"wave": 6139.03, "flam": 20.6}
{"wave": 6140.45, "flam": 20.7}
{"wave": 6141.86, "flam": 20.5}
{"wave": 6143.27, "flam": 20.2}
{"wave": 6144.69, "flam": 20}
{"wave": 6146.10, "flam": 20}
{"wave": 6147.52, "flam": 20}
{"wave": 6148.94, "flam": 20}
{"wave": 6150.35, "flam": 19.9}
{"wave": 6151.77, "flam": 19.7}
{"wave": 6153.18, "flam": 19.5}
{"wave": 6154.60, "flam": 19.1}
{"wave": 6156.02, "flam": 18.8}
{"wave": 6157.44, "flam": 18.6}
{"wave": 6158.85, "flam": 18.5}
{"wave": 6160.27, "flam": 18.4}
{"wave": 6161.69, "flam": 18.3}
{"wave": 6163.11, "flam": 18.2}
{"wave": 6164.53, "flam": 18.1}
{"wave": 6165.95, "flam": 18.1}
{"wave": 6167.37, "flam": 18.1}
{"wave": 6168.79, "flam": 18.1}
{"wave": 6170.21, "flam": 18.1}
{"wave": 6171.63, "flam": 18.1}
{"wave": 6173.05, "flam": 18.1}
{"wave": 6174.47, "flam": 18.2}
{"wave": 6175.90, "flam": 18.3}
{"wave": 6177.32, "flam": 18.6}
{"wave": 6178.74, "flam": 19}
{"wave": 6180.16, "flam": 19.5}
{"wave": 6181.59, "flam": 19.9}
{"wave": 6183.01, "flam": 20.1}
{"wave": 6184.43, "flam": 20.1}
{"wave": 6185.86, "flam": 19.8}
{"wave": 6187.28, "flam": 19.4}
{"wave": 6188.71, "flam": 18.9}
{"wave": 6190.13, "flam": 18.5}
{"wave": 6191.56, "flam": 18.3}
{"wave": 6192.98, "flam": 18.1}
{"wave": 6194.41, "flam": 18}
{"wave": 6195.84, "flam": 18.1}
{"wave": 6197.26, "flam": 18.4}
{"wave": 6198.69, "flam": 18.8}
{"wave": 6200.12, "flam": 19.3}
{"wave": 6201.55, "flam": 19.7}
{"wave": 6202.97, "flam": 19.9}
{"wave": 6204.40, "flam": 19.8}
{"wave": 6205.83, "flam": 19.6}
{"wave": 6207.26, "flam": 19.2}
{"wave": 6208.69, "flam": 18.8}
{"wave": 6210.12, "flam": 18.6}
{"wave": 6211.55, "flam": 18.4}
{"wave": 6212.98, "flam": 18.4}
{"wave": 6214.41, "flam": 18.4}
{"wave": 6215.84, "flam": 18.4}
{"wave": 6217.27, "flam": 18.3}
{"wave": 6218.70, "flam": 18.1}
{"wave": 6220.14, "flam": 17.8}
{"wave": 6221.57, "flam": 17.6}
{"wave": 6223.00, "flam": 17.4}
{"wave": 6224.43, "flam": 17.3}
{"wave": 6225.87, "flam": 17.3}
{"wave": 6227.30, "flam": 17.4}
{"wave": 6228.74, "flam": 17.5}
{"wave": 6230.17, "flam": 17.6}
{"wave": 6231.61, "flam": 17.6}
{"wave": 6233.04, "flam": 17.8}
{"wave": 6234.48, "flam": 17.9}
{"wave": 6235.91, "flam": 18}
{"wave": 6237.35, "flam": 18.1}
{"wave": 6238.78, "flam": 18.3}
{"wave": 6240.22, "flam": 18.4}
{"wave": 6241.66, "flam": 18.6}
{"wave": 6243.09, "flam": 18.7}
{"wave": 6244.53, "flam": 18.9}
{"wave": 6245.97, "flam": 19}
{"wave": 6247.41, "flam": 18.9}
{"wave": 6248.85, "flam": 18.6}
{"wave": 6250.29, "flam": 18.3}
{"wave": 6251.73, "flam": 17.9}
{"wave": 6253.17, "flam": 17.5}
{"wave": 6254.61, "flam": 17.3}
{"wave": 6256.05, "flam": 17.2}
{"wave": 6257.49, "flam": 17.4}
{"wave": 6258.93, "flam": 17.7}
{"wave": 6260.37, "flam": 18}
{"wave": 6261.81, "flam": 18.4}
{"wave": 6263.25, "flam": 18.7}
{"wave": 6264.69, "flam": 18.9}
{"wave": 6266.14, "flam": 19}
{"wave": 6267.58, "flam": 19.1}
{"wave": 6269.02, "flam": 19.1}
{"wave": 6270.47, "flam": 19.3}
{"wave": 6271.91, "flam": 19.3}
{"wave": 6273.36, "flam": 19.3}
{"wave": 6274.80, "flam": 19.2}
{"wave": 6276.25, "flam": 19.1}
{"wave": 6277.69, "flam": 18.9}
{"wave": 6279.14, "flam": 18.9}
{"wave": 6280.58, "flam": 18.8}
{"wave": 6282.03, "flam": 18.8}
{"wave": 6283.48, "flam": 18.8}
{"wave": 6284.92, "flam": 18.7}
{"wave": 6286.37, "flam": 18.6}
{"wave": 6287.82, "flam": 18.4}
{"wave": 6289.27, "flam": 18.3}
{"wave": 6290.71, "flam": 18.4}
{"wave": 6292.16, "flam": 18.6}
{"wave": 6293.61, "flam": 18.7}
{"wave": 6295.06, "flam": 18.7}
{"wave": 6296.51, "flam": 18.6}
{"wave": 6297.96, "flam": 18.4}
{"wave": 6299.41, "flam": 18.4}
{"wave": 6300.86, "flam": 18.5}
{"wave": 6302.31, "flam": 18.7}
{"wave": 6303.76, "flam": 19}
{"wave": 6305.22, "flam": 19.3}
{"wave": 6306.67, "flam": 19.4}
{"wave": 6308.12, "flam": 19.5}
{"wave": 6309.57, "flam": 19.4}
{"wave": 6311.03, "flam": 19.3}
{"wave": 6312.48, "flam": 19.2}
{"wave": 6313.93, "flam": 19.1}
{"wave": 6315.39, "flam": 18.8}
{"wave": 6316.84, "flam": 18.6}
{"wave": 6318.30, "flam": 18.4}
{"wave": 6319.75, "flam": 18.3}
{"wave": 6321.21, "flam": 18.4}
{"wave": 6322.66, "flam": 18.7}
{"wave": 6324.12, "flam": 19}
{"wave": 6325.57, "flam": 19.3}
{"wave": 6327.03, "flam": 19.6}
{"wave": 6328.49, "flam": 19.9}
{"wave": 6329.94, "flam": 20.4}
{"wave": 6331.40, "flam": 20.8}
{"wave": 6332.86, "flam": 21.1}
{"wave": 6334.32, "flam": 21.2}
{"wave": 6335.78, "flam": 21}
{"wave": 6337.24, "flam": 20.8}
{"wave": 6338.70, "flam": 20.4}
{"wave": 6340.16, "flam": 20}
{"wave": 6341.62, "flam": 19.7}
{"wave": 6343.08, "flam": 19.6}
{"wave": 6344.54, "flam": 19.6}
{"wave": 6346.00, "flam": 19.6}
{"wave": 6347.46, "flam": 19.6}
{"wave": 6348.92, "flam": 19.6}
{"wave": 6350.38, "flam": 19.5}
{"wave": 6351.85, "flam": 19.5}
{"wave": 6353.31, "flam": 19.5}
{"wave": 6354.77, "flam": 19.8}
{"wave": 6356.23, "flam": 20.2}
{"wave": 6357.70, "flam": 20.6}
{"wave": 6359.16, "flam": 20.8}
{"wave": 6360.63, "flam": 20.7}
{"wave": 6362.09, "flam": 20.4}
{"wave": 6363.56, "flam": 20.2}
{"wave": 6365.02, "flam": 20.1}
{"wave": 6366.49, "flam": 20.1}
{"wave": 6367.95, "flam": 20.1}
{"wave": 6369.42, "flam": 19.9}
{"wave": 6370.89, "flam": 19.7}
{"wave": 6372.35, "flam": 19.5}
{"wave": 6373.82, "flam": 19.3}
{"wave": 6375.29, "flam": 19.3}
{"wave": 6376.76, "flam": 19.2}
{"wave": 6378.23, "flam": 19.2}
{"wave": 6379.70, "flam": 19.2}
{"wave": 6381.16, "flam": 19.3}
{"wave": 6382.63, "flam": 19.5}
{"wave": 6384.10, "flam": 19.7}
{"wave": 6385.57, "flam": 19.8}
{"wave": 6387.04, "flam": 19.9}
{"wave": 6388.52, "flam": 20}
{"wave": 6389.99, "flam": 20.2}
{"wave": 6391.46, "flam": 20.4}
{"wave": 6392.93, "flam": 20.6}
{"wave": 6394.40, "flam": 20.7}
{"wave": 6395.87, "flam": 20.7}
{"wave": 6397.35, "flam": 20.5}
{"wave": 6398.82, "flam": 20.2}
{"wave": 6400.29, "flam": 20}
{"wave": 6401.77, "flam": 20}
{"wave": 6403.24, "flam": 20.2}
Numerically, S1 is 0.04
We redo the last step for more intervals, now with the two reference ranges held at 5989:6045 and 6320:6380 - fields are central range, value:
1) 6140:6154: 0.033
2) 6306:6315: 0.040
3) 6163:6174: 0.138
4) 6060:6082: 0.016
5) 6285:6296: 0.088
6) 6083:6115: 0.043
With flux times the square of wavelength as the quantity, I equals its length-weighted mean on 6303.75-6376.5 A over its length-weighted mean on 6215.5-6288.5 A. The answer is 1.11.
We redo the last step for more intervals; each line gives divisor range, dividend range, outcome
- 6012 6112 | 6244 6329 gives 0.96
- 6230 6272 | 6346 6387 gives 1.12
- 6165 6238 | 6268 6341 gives 1.07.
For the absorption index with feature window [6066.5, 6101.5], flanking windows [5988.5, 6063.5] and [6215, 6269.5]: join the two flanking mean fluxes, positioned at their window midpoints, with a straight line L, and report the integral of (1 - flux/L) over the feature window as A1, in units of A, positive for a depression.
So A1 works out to -0.8 A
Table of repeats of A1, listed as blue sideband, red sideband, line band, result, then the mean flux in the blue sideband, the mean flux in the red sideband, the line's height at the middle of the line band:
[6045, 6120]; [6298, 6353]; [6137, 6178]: 2.1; 20.4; 19.5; 20.1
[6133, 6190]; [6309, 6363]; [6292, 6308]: 0.7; 19.2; 19.7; 19.6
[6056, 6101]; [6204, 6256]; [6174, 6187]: -0.2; 20.7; 18.2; 19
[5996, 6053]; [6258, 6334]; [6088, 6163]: 2.5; 21.3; 19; 20.4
